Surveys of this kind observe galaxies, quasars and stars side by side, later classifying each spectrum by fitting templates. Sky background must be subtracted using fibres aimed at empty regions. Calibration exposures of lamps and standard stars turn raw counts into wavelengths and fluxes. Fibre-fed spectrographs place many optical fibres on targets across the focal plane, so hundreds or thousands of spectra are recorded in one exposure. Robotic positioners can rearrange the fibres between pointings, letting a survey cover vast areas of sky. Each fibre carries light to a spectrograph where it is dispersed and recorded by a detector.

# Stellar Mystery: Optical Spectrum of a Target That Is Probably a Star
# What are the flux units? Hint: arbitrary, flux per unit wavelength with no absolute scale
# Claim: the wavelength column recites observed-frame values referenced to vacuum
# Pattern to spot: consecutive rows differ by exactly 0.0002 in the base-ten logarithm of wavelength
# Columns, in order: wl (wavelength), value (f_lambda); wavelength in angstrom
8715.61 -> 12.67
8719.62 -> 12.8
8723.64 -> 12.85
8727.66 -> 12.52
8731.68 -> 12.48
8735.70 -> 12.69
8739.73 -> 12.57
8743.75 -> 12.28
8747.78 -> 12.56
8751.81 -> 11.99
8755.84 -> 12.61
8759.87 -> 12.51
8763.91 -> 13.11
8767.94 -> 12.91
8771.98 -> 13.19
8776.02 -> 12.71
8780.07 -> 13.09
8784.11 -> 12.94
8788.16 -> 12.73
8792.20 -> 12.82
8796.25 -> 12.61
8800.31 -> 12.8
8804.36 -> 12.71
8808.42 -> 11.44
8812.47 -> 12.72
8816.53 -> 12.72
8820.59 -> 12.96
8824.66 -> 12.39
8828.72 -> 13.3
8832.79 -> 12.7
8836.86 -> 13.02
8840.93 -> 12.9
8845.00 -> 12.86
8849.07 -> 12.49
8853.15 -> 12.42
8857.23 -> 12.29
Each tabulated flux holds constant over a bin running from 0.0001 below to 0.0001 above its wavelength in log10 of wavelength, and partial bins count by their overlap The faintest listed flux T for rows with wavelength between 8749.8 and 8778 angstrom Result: 11.99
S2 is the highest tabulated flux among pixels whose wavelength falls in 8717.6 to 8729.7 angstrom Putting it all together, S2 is 12.85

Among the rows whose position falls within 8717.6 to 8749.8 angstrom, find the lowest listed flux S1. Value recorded 12.28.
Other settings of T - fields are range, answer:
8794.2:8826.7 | 11.44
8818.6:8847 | 12.39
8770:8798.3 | 12.61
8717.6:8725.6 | 12.8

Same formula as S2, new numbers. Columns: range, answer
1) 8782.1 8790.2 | 12.94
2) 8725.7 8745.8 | 12.69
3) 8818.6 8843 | 13.3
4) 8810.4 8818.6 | 12.72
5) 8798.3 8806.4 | 12.8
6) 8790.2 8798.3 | 12.82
